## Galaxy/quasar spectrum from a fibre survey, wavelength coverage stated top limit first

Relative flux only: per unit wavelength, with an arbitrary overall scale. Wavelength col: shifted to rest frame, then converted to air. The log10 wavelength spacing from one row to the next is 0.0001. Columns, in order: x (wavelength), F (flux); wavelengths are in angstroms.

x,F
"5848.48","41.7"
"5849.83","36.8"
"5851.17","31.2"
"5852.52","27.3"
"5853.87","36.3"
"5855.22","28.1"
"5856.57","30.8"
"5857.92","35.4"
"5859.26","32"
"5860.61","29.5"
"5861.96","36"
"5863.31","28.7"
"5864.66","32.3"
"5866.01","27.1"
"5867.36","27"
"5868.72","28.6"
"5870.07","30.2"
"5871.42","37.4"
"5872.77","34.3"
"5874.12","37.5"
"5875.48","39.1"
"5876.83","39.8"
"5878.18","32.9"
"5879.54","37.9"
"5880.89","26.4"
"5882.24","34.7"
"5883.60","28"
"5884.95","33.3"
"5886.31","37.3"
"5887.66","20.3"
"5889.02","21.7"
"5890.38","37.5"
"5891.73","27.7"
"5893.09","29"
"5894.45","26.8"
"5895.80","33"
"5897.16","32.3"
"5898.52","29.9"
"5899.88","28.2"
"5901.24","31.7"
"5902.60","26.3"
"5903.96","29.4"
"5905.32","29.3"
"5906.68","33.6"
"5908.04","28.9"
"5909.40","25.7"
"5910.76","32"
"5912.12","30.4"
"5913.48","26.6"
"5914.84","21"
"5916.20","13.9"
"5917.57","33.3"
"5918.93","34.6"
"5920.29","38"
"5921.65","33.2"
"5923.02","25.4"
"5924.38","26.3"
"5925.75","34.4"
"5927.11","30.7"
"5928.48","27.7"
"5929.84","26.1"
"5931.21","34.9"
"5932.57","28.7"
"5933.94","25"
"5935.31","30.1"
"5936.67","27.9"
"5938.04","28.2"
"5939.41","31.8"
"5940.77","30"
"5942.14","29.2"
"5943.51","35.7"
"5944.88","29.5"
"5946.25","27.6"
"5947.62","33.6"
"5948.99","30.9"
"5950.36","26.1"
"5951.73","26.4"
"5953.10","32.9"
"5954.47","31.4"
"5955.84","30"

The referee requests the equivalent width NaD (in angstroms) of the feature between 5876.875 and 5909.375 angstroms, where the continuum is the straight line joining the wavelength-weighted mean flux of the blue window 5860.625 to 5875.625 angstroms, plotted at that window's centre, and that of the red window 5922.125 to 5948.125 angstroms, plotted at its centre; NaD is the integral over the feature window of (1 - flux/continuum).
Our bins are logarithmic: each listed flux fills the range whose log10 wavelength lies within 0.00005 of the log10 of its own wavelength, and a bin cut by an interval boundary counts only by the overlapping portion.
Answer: 0.9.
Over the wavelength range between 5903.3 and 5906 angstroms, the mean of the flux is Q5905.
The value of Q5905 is 29.3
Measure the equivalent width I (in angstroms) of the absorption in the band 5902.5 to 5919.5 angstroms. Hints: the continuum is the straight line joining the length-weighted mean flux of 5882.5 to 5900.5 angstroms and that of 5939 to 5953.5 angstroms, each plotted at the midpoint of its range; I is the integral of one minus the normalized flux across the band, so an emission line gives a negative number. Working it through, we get 1.0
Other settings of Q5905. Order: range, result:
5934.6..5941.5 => 29.6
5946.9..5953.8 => 30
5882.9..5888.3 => 29.8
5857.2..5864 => 32.3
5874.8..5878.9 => 37.2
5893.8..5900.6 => 30.1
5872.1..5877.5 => 37.7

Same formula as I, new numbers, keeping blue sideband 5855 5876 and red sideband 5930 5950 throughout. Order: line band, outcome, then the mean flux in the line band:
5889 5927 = 1.85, 29.4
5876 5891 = -0.09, 31.9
